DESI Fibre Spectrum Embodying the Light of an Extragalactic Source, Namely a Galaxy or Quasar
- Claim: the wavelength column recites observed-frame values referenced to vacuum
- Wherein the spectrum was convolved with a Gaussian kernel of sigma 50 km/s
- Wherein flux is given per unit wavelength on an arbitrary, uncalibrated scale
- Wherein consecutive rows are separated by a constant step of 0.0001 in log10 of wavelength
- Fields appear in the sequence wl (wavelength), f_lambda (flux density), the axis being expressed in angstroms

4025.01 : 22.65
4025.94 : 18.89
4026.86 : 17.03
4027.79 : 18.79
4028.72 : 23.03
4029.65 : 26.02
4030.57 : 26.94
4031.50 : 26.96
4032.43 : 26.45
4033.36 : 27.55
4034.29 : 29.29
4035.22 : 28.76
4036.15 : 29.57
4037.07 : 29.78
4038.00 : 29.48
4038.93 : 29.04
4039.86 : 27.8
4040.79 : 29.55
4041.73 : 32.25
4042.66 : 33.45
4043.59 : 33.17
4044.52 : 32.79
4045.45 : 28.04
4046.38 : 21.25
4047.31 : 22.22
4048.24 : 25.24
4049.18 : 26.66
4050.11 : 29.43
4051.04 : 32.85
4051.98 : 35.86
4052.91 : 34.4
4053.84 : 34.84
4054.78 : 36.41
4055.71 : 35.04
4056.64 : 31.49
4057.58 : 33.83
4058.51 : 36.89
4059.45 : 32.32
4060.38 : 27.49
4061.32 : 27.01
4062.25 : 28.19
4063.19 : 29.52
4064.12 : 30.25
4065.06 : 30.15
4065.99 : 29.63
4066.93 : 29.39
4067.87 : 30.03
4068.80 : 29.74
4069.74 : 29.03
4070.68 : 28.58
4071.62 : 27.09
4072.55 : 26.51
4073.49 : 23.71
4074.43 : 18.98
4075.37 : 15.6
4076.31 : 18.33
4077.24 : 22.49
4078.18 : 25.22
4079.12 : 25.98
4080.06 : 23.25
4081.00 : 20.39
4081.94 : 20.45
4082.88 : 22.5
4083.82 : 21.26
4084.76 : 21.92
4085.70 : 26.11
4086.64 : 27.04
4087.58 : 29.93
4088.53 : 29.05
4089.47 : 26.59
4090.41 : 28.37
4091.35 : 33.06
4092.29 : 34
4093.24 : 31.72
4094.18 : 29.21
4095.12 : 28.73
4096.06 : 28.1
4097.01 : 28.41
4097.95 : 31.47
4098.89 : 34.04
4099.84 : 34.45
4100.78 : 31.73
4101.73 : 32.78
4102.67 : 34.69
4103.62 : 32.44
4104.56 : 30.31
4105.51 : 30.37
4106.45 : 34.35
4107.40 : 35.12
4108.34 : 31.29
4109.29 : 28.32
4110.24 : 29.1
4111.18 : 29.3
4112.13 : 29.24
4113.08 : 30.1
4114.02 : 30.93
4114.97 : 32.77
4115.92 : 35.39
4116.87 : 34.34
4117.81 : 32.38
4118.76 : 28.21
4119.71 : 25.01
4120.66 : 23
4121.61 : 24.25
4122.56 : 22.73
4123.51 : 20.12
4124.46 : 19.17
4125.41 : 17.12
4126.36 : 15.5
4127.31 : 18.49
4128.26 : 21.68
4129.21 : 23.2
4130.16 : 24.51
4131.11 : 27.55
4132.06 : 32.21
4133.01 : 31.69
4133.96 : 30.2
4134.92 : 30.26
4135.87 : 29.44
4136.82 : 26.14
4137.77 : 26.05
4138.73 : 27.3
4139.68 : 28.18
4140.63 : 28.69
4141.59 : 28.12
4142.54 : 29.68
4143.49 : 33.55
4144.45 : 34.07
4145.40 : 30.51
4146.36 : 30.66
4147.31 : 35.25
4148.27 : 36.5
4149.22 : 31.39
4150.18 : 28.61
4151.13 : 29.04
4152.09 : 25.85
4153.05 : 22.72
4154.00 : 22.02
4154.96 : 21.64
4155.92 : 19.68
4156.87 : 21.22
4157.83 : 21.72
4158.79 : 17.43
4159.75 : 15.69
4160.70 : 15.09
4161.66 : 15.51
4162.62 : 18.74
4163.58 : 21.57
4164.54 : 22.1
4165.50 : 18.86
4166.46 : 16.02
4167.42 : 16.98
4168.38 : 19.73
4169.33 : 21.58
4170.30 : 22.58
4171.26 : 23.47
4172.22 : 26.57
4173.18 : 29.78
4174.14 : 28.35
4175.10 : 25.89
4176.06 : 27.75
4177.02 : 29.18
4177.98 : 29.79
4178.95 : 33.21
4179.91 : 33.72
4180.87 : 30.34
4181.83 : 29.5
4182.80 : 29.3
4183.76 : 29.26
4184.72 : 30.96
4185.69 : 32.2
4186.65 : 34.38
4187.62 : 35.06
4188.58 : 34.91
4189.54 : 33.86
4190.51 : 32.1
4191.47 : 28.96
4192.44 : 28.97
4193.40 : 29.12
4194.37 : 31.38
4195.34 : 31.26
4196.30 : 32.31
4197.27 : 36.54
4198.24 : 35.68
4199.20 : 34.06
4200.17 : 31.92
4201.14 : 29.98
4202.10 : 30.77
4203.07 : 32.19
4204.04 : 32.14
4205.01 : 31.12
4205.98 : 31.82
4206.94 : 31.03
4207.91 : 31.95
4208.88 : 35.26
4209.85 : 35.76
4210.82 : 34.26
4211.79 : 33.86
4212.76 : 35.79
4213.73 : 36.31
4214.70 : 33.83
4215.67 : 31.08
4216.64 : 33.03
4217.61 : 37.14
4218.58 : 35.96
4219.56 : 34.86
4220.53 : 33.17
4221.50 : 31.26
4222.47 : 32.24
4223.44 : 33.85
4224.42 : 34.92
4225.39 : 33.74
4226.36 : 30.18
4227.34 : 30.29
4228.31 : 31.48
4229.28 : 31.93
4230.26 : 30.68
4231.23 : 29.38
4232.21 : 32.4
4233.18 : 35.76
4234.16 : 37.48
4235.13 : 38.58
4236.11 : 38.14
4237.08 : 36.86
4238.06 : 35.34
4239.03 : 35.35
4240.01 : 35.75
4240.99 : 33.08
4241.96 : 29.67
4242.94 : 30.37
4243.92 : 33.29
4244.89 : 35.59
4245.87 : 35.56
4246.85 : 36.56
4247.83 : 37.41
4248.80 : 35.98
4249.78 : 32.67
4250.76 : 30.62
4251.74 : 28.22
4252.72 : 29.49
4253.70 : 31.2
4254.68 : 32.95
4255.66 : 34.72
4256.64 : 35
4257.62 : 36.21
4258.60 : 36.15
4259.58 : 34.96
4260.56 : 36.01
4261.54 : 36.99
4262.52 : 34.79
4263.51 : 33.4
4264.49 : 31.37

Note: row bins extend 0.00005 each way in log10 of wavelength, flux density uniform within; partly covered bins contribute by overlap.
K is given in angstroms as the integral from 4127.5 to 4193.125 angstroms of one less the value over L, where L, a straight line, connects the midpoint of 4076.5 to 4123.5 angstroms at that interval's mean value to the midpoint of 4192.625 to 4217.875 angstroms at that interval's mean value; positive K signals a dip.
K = 9.0 angstroms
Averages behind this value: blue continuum 28.7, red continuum 33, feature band 26.9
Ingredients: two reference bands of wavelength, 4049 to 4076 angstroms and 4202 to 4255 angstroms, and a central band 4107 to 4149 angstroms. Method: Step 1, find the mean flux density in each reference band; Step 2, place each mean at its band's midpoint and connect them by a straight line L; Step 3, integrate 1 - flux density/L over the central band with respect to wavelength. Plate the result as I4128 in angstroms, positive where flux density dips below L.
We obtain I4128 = 4.08 angstroms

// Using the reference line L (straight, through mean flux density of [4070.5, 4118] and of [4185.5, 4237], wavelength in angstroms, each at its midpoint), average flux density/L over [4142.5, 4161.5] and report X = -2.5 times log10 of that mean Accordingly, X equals 0.19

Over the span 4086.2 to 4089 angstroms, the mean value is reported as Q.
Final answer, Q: 28.6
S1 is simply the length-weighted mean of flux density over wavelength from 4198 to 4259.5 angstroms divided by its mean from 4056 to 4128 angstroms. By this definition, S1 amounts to 1.2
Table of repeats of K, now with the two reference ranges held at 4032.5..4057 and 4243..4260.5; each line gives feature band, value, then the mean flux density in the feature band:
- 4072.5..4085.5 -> 3.8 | 21.8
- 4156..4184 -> 7.5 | 23.7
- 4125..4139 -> 2.8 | 25.4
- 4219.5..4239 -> -0.1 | 33.7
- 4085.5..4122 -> 0.9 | 30.4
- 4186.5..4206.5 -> 0.4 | 32.3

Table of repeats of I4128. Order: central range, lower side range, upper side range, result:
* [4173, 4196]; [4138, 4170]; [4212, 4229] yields -1.83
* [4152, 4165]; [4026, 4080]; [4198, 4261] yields 4.76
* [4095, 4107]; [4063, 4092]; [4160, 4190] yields -2.71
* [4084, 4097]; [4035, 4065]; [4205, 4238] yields 1.11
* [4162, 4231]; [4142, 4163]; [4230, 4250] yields -0.66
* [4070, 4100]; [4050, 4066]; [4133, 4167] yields 3.79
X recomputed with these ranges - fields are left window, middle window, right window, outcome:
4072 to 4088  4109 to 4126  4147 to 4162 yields -0.17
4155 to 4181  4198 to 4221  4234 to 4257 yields -0.16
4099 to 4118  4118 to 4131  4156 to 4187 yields 0.33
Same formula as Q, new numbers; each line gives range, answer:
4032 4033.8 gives 27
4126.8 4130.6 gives 21.9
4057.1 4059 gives 35.2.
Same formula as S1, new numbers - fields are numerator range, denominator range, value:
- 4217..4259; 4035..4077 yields 1.16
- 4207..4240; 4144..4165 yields 1.39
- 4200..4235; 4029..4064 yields 1.11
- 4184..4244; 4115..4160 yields 1.25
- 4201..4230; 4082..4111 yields 1.11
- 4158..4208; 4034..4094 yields 0.99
